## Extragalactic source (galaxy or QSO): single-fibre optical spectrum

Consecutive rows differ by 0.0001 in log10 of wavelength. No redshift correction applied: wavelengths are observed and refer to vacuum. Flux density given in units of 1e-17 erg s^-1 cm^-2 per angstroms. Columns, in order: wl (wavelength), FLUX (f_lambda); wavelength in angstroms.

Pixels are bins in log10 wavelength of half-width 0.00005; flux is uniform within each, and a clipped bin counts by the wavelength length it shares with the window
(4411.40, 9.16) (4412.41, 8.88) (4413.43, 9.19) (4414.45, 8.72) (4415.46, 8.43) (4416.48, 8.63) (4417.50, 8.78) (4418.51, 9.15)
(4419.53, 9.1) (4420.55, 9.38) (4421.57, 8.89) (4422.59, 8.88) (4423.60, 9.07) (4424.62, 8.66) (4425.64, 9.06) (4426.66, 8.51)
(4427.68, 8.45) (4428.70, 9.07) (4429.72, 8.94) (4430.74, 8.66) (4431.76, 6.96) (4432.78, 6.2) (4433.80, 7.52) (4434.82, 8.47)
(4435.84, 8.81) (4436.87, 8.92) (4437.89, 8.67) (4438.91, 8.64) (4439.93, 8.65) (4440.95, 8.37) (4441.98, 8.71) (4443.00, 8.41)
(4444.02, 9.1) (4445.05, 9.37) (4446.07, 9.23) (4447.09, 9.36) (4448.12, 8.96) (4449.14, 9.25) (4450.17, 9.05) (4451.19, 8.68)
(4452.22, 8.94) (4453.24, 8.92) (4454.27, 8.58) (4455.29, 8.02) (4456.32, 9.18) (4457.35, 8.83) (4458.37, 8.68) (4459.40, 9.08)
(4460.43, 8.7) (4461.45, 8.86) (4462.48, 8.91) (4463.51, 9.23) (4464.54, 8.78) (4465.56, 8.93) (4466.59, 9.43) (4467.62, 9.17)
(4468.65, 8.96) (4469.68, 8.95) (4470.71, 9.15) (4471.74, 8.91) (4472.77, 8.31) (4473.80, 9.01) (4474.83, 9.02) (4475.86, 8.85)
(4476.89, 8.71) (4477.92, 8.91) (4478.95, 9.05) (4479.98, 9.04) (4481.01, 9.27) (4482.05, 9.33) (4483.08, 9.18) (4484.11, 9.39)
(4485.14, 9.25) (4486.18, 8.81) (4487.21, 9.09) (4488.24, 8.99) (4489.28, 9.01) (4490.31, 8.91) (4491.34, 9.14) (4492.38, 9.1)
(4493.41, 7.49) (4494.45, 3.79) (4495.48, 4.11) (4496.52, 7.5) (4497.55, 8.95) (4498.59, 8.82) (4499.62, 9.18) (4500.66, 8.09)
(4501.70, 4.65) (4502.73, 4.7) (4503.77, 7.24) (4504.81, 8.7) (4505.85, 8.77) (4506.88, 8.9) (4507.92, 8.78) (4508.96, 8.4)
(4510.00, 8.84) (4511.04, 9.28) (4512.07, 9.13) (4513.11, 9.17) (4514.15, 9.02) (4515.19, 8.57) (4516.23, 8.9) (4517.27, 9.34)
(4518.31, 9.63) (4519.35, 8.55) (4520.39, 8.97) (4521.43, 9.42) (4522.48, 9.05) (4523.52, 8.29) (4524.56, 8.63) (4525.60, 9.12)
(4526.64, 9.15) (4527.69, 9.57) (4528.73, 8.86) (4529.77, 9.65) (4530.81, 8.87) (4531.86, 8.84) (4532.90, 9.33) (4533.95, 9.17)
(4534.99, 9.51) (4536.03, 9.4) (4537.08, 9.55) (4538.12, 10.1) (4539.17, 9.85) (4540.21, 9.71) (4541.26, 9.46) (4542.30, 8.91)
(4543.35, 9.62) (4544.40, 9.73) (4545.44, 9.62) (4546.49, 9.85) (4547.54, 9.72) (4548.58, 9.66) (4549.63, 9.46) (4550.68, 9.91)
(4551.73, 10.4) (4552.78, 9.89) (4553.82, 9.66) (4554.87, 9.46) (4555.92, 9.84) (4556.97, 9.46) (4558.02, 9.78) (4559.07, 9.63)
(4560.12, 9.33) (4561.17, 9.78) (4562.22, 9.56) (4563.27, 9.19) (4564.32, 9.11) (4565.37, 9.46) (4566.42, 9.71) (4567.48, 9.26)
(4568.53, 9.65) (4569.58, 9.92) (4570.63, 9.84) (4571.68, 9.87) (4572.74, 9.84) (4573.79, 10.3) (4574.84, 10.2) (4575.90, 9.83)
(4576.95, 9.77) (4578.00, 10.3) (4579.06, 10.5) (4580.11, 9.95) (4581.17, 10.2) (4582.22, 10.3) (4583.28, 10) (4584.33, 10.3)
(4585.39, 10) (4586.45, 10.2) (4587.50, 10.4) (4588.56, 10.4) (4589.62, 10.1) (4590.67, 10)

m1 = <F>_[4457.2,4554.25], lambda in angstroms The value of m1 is 8.88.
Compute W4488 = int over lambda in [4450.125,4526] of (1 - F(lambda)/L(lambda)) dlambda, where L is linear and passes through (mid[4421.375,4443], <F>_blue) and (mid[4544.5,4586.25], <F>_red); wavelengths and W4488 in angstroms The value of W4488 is 3.4 angstroms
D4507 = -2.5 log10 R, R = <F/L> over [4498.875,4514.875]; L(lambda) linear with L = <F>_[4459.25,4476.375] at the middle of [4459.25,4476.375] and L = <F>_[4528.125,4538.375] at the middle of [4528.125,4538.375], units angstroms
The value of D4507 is 0.121 mag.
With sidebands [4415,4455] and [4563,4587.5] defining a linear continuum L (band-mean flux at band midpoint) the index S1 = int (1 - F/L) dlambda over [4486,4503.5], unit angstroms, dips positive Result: 3.00 angstroms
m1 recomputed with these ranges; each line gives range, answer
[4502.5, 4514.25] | 8.48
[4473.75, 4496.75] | 8.48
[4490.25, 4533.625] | 8.41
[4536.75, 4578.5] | 9.71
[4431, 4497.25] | 8.64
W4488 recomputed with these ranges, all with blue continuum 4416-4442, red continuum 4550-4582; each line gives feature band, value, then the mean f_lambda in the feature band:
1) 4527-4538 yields 0.2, 9.3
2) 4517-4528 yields 0.4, 9.04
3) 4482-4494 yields 0.2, 8.93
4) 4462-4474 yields -0.1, 8.98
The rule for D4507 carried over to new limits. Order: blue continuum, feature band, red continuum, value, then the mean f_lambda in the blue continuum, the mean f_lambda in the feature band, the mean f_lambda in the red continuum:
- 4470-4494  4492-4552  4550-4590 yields 0.073 mag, 8.94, 8.77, 9.87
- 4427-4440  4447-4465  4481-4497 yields -0.076 mag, 8.3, 8.87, 8.24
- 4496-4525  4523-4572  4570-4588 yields -0.017 mag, 8.48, 9.5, 10.1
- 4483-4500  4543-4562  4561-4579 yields -0.033 mag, 8.25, 9.71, 9.76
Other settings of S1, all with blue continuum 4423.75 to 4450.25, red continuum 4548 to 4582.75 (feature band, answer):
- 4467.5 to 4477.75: 0.05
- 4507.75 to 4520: 0.45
